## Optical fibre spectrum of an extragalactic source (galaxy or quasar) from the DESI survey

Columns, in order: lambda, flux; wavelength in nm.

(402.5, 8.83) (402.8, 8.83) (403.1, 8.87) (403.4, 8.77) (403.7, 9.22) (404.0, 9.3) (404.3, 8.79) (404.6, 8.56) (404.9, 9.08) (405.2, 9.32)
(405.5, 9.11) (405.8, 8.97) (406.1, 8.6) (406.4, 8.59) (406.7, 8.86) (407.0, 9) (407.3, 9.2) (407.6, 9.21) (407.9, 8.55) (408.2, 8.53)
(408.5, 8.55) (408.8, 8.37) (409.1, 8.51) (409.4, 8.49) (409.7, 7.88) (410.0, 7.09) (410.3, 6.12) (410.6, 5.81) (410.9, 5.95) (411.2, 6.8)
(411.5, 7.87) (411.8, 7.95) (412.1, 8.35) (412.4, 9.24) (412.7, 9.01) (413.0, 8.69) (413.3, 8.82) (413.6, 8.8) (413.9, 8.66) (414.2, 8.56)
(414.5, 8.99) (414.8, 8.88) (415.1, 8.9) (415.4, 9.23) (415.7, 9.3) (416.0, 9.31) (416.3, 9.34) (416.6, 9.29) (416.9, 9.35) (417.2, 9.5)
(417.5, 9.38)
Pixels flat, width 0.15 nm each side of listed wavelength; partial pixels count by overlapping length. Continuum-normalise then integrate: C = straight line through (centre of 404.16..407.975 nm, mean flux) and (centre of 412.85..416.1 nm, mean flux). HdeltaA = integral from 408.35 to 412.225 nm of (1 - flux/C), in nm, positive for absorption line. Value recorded 0.61 nm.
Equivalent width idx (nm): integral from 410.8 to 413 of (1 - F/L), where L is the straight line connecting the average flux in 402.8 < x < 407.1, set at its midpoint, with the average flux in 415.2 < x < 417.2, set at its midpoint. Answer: 0.28 nm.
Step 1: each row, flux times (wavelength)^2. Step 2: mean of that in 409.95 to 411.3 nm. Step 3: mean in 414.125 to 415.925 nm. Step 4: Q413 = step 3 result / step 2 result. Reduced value 1.46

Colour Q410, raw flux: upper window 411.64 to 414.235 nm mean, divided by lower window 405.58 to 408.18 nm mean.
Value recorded 0.98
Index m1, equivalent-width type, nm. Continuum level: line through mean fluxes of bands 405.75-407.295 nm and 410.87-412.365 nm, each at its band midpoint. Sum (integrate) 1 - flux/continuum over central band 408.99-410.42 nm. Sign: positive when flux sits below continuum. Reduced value 0.08 nm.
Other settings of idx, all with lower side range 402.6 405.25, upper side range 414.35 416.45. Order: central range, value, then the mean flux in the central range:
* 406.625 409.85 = 0.13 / 8.65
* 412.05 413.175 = 0.03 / 8.86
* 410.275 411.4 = 0.35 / 6.25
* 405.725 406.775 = 0.03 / 8.73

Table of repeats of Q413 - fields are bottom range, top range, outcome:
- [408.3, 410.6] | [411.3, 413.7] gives 1.12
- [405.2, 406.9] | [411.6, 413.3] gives 1.00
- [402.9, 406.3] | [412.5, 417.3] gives 1.06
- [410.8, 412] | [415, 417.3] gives 1.31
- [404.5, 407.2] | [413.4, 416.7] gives 1.06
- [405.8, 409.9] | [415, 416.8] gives 1.11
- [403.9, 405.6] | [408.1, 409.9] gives 0.95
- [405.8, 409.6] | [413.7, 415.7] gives 1.06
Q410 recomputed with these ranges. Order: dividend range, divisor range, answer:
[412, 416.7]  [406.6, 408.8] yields 1.02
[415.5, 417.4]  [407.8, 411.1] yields 1.23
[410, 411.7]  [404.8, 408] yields 0.74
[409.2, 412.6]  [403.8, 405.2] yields 0.83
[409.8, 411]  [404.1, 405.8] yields 0.70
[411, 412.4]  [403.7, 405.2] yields 0.87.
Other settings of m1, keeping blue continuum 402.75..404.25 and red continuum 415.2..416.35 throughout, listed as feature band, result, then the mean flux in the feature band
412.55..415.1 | 0.12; 8.81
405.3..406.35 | 0.02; 8.88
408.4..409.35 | 0.07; 8.47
